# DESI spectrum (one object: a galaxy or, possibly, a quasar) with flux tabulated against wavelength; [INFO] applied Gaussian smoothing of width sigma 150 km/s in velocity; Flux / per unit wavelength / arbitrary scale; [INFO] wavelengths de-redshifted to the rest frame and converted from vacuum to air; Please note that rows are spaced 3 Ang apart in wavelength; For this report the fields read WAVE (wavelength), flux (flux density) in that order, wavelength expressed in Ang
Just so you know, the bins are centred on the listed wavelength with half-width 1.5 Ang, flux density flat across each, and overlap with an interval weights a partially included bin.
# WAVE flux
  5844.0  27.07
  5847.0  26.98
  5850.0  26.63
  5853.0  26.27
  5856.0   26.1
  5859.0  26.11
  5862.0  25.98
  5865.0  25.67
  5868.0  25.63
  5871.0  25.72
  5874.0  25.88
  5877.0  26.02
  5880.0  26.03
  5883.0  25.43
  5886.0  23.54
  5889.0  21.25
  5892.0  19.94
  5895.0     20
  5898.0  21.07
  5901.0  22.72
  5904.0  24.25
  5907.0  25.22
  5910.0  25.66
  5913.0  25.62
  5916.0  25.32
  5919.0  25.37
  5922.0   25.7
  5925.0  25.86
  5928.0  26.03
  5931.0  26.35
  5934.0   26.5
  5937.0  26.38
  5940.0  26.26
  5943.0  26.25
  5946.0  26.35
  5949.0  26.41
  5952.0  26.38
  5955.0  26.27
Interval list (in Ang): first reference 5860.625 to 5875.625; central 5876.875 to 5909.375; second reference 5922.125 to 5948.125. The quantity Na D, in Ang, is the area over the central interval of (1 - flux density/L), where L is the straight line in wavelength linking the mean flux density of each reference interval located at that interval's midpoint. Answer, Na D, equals 3.5 Ang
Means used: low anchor 25.8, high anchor 26.2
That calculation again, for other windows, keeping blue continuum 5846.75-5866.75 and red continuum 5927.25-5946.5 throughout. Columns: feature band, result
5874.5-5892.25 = 1.5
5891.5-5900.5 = 1.9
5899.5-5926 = 1.2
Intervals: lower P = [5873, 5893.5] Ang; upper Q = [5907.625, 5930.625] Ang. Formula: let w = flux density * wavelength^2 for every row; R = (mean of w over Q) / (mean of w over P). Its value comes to 1.08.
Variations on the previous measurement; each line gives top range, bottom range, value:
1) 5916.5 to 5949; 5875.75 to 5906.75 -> 1.15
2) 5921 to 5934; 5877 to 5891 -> 1.10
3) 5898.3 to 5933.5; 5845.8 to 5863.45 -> 0.98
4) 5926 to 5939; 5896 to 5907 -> 1.16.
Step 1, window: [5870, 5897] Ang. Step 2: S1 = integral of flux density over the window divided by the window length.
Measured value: 23.7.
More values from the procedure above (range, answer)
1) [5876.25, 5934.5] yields 24.3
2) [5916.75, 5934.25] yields 25.9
